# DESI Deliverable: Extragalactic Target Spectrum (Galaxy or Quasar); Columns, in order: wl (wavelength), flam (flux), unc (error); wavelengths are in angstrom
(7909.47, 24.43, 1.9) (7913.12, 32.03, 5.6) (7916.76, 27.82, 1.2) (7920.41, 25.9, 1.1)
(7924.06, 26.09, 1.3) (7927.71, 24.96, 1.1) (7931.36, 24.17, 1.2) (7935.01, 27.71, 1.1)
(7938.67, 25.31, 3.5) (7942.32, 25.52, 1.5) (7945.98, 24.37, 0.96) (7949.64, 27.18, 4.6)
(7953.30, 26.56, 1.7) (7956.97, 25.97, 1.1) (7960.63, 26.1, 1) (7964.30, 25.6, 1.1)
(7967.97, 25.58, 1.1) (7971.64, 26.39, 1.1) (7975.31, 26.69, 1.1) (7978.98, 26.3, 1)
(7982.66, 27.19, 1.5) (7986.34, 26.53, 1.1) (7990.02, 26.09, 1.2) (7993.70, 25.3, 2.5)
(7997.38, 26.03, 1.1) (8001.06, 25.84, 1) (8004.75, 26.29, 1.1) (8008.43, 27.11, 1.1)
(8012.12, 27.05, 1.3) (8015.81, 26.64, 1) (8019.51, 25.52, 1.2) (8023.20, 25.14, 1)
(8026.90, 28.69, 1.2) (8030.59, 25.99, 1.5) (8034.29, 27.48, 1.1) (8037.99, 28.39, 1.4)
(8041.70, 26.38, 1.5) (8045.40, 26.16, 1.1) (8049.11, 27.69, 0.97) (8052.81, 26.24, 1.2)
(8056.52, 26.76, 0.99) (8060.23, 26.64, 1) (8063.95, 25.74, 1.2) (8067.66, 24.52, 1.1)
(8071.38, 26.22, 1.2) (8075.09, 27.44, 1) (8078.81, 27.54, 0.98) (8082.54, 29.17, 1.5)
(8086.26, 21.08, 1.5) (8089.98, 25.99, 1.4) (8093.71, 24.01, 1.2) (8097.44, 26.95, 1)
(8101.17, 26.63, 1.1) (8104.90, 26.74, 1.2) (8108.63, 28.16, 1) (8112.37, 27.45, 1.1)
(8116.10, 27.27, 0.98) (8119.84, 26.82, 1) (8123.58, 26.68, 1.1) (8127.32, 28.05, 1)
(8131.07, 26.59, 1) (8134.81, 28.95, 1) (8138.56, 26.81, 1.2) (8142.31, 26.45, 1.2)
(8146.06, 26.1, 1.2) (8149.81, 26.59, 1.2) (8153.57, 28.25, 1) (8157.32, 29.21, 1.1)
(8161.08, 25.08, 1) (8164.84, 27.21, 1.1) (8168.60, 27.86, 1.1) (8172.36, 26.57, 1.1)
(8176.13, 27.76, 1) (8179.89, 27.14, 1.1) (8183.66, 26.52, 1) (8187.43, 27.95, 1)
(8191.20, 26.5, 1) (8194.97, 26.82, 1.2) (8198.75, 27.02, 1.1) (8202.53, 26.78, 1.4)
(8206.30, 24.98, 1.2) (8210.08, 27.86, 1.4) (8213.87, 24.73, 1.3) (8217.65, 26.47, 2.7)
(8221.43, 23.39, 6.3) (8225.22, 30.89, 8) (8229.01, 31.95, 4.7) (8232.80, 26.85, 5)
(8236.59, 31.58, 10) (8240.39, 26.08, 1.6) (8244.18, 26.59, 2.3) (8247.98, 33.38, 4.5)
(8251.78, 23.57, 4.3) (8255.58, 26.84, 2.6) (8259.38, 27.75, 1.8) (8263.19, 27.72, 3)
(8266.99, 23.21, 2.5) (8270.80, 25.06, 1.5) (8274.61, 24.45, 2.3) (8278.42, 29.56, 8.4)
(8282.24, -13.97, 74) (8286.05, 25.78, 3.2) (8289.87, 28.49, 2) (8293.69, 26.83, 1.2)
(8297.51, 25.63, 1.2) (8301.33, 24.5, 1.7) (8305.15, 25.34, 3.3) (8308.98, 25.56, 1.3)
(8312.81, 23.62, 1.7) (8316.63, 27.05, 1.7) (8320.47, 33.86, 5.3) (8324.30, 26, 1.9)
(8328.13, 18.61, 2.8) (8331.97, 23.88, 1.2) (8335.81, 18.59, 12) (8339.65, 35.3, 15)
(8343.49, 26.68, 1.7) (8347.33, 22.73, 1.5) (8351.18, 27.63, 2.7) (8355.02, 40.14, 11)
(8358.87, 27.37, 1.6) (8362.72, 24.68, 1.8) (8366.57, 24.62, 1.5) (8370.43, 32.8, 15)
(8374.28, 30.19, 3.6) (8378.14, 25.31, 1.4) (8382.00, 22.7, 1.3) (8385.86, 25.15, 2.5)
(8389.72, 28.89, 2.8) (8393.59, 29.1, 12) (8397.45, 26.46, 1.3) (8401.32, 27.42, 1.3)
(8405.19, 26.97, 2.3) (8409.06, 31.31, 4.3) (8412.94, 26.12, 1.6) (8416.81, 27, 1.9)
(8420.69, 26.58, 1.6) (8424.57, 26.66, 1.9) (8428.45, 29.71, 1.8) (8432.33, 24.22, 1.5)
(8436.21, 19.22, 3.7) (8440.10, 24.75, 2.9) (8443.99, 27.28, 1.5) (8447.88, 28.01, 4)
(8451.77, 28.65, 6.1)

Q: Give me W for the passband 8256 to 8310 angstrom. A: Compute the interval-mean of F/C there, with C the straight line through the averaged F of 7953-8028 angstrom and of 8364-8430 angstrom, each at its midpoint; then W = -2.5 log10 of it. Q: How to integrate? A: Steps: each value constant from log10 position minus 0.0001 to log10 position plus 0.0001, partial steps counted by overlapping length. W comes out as 0.16 mag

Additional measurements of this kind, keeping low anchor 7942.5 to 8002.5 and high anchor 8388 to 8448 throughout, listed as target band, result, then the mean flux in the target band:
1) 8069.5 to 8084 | -0.05 mag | 27.5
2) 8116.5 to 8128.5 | -0.03 mag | 27.1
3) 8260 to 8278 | 0.04 mag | 25.7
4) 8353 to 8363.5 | -0.17 mag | 31.4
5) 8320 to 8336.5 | 0.13 mag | 23.8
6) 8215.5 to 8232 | -0.06 mag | 28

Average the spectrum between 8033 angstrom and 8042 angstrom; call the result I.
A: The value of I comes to 27.6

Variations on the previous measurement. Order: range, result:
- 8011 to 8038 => 26.8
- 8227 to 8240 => 29.7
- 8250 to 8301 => 23.2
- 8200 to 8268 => 27.3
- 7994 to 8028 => 26.4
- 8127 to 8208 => 27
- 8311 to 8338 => 24.6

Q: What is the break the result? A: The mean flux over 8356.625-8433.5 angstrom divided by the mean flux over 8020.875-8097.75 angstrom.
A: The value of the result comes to 1.0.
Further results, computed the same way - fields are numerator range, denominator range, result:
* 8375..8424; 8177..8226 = 1.01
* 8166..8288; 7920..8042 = 0.98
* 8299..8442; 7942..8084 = 1.01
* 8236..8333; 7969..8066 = 0.93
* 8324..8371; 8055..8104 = 1.02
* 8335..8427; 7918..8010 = 1.06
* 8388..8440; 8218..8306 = 1.06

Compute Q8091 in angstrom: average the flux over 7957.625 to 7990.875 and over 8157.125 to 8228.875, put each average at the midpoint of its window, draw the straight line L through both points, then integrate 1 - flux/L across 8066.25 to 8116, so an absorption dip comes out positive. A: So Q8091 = 0.5 angstrom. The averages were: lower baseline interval 26.3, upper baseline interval 26.9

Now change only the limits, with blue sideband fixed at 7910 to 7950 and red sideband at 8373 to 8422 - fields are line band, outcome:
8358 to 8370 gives 0.3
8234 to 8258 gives -1.0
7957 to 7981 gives 0.3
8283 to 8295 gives 1.7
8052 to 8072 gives 0.4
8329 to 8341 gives 1.0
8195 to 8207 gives 0.2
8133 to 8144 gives -0.3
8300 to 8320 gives 0.8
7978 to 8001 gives 0.2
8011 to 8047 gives -0.3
